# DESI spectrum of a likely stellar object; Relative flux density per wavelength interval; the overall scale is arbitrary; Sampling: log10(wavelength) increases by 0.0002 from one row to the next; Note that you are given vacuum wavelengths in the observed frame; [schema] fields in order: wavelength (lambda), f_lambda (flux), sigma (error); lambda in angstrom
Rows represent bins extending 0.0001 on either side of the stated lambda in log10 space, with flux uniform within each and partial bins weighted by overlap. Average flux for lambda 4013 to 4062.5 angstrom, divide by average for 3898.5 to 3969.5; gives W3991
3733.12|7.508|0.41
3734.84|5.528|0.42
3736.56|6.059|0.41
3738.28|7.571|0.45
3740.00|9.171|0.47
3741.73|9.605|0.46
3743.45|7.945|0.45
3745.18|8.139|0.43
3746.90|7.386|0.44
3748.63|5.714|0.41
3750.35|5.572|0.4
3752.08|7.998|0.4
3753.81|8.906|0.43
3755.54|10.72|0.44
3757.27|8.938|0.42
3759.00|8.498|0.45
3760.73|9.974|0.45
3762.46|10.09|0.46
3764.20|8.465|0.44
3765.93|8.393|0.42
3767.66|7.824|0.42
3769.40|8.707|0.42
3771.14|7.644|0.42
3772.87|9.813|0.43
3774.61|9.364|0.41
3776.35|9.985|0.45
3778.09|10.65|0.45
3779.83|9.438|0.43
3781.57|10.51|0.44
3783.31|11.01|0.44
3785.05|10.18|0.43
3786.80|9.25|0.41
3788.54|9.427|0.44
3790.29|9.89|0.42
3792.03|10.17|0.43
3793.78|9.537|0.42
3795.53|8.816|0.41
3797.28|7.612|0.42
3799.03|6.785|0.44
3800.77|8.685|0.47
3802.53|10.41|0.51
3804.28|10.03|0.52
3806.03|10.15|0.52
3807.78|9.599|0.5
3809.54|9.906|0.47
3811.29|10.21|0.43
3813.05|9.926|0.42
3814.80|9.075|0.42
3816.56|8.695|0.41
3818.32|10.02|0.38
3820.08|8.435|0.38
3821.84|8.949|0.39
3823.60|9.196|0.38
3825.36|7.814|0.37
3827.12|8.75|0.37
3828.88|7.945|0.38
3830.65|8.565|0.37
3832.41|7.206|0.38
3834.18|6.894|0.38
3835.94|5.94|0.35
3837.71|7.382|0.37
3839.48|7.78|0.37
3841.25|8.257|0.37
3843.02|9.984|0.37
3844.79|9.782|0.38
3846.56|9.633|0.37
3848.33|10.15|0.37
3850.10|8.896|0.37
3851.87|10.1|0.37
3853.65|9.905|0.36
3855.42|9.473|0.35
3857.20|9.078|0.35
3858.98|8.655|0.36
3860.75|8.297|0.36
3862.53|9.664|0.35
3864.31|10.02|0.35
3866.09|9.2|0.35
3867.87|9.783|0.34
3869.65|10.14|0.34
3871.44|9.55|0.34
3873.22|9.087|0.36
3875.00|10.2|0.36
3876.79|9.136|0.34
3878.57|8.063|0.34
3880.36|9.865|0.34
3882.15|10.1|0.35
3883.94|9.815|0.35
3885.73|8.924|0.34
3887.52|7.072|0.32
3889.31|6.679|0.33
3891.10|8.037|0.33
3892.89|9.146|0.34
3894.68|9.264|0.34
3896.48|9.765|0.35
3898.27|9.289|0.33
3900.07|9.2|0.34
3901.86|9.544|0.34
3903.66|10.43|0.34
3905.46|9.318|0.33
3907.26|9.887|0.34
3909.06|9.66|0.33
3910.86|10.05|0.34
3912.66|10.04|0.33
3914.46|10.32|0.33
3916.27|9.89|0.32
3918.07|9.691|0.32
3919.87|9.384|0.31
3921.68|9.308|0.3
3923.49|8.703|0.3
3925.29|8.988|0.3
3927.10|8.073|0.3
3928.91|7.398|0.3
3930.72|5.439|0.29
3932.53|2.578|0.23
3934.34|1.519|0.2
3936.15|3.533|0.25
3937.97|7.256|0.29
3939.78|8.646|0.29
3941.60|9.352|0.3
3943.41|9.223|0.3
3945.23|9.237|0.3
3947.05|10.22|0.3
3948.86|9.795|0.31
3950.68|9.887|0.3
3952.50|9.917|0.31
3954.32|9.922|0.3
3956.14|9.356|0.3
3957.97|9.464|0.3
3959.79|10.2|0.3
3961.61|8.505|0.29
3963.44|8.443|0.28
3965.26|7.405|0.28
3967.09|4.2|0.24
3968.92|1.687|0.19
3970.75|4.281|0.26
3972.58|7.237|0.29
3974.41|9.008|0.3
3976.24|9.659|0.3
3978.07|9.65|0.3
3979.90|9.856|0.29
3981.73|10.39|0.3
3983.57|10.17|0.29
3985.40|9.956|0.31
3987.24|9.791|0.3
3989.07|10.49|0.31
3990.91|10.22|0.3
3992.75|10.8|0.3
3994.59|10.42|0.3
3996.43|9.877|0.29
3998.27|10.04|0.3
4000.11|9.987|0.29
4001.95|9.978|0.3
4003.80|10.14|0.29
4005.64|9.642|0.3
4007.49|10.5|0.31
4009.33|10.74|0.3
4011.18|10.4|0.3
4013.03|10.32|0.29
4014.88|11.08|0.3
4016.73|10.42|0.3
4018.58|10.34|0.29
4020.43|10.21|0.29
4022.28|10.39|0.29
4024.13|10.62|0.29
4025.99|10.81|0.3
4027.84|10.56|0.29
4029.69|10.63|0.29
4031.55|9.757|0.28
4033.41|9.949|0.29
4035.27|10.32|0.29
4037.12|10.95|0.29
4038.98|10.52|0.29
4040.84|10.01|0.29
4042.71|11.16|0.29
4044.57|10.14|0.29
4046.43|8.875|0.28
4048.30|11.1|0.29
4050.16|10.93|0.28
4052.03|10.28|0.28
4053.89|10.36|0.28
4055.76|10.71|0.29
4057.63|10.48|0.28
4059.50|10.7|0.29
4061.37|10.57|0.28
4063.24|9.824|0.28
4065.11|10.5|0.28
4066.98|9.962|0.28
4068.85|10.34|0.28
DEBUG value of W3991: 1.25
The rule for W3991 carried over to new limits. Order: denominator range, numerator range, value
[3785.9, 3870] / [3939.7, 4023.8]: 1.04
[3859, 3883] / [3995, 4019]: 1.09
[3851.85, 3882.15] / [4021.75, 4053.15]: 1.11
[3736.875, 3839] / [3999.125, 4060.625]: 1.18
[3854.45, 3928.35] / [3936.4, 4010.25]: 0.98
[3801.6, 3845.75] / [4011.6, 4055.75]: 1.18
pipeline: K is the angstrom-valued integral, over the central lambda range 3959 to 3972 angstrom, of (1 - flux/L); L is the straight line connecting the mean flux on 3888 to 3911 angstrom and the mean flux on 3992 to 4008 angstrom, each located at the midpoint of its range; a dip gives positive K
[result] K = 4.5 angstrom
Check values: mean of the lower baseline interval 9.19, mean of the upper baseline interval 10.1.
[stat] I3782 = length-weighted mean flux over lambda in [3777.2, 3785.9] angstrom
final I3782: 10.4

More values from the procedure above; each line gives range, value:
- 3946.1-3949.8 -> 10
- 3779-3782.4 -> 9.98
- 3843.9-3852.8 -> 9.72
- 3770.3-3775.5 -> 8.96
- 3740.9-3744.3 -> 8.78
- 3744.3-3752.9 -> 6.96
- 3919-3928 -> 8.89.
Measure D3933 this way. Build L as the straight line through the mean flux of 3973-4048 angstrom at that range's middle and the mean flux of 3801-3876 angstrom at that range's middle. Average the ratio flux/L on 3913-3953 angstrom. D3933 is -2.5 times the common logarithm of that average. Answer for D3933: 0.19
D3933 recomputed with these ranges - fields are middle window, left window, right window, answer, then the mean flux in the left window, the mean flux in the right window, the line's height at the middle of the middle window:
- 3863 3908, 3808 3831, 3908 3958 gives -0.067 mag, 9.06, 8.45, 8.7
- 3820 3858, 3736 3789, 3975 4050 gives 0.075 mag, 8.82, 10.3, 9.26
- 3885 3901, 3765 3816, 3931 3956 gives -0.038 mag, 9.41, 7.77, 8.31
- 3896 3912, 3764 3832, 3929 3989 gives -0.151 mag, 9.22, 8.02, 8.43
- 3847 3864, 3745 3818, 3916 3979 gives -0.099 mag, 9.12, 7.9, 8.57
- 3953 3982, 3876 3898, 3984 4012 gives 0.215 mag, 8.84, 10.2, 9.82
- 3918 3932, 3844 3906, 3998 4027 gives 0.188 mag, 9.29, 10.4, 9.68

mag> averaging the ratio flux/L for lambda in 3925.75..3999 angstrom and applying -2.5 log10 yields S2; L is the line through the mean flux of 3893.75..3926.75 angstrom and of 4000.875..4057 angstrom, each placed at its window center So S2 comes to 0.19 mag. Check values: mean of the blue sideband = 9.57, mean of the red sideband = 10.4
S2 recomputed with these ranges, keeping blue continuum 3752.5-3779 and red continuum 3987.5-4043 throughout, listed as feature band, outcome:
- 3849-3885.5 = 0.024 mag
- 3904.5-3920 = 0.005 mag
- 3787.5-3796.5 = -0.027 mag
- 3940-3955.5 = 0.044 mag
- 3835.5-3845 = 0.167 mag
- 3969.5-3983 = 0.202 mag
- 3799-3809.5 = -0.019 mag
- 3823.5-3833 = 0.156 mag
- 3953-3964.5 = 0.087 mag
